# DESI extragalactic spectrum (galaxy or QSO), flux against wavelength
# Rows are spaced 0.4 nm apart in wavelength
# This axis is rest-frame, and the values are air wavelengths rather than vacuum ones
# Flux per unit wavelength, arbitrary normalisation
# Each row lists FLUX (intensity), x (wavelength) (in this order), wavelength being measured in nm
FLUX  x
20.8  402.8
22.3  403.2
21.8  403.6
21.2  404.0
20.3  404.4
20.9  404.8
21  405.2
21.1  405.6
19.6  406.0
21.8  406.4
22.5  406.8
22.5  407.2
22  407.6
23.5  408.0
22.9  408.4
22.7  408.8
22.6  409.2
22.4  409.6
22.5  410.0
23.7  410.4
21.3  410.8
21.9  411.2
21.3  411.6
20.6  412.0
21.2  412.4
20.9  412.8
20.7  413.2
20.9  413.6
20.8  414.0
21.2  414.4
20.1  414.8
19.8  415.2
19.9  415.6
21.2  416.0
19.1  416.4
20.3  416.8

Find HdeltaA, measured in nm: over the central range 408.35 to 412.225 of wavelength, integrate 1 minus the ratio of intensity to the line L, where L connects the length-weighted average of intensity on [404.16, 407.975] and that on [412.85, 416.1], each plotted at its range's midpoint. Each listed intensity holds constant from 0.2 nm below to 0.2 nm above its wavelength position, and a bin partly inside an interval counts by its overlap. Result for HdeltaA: -0.216 nm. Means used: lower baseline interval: 21.4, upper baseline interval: 20.6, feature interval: 22.2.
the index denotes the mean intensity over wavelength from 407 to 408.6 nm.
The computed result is 22.7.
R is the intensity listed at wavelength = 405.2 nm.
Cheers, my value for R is 21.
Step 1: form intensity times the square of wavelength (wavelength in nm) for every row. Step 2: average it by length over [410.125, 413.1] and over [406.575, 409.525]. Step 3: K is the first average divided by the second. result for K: 0.97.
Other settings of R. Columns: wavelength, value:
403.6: 21.8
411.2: 21.9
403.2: 22.3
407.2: 22.5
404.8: 20.9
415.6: 19.9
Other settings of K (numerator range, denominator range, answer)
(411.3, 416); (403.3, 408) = 1.00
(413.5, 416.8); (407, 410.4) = 0.93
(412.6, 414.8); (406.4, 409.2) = 0.95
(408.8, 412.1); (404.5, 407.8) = 1.06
